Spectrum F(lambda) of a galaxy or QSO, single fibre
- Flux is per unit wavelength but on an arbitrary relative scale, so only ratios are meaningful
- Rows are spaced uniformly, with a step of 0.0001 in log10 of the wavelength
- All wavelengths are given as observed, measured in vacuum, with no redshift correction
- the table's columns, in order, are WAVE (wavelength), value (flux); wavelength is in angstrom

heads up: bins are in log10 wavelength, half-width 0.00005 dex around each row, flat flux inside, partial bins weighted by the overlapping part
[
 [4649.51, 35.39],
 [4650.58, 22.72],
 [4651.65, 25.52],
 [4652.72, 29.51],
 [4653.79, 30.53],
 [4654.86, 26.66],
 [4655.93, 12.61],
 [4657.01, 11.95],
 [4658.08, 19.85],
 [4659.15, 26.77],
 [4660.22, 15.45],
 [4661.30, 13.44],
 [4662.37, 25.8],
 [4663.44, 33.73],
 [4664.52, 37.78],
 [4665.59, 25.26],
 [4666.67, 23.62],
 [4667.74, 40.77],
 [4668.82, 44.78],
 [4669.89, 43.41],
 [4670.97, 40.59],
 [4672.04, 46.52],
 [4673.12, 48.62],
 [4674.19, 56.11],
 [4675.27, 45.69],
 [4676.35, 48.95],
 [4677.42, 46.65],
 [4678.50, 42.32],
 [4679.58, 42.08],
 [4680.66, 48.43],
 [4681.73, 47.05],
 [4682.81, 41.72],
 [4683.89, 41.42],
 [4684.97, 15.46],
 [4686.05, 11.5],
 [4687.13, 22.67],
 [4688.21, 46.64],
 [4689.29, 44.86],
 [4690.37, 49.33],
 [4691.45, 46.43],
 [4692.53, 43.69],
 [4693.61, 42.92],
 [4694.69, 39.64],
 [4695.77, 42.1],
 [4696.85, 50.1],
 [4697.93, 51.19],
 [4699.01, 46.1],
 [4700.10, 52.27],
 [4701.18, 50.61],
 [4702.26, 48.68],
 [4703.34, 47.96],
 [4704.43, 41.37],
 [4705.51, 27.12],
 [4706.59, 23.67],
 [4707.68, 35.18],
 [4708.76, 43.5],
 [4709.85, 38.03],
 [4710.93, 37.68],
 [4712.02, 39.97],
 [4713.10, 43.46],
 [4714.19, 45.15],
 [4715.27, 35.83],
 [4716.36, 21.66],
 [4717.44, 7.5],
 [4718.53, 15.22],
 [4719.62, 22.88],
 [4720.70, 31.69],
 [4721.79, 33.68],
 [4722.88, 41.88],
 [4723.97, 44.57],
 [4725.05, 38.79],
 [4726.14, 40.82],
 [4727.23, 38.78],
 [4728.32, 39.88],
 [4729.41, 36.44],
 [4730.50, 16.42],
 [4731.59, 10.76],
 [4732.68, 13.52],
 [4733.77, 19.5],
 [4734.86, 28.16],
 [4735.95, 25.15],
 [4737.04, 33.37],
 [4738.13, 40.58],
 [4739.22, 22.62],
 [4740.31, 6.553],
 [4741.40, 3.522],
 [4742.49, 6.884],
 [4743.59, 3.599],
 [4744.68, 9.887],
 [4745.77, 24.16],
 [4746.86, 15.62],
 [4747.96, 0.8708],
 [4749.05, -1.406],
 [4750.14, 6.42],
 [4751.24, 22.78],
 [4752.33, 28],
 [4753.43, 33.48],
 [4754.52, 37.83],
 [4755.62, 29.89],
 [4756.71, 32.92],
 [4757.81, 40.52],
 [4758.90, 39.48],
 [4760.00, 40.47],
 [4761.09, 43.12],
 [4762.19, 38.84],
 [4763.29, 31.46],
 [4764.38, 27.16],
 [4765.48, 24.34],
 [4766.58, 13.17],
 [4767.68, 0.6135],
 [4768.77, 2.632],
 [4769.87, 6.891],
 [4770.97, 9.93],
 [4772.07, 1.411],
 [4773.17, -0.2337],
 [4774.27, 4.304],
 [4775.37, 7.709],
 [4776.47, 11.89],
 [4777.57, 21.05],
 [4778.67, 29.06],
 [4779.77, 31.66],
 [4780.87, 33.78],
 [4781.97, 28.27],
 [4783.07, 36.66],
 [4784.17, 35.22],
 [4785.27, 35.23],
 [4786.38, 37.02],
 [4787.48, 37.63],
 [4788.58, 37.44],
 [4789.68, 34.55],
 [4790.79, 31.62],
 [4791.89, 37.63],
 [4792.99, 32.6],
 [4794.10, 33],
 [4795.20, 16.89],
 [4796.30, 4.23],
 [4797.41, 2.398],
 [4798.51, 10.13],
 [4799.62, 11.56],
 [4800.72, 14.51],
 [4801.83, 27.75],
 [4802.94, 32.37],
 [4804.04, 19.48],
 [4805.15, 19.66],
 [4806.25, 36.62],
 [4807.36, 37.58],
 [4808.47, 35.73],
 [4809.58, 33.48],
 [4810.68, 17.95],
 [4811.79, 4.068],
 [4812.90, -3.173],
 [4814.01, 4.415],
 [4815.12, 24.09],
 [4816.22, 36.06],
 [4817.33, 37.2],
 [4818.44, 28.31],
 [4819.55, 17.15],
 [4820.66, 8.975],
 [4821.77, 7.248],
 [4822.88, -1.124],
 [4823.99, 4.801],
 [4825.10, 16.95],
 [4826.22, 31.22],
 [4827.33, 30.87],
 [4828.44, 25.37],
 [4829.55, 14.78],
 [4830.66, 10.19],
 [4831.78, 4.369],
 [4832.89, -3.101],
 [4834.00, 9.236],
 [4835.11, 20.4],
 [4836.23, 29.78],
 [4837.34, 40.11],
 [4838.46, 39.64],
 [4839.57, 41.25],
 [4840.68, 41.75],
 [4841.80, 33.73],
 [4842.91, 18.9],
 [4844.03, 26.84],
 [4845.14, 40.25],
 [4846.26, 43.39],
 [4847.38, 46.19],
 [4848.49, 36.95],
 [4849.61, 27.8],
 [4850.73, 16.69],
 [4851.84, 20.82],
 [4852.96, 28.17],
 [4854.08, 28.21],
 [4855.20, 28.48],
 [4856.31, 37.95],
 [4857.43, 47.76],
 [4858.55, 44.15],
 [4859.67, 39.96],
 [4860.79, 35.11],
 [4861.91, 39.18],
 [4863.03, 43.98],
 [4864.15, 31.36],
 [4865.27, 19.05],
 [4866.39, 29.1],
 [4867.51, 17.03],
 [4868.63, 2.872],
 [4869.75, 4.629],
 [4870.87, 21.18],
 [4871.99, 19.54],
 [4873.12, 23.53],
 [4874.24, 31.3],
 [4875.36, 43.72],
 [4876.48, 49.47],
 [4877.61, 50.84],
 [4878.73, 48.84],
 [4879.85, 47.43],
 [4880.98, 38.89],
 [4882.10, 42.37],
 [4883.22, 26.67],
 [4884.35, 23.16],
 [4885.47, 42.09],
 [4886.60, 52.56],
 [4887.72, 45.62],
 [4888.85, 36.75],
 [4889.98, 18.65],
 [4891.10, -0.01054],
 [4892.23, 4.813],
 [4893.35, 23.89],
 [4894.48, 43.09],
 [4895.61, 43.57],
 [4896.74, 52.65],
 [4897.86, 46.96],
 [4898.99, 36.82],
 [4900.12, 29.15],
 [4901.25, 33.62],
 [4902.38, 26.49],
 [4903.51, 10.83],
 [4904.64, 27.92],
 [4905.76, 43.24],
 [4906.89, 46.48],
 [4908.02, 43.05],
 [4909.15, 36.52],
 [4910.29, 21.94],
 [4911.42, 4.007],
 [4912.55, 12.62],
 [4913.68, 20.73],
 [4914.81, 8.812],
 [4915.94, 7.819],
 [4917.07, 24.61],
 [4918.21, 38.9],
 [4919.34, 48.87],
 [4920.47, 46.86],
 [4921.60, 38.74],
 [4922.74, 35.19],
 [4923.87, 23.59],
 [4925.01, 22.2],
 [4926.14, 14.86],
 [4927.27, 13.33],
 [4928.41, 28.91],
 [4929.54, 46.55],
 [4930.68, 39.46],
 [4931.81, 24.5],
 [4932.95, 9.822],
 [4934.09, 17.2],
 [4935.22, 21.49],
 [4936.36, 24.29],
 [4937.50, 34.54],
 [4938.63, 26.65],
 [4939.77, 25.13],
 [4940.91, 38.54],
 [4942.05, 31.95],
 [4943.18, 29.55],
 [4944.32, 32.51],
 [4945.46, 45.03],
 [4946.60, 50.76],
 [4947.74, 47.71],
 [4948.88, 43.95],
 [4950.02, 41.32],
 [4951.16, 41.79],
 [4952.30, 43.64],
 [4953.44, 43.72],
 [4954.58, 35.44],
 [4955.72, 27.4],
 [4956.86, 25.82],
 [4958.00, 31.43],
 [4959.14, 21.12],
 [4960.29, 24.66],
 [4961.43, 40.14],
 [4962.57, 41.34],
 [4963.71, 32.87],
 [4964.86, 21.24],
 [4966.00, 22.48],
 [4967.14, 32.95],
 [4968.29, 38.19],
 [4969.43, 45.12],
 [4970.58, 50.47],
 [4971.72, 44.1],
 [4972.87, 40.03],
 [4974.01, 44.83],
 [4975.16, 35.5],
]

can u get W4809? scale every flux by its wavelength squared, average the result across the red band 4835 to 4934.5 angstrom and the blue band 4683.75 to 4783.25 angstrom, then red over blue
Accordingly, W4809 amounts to 1.2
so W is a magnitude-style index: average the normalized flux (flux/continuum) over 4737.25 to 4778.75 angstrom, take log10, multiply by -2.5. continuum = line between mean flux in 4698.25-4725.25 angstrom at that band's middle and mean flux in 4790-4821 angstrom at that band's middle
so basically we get 0.48 mag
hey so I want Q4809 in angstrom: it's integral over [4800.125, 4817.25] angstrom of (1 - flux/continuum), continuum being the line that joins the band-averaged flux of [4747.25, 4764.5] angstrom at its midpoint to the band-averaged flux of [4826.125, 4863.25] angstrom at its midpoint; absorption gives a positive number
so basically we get 3.58 angstrom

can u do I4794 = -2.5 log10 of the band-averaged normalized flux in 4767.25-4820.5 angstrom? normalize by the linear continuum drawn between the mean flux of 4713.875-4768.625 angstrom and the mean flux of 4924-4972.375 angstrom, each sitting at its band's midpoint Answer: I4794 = 0.24 mag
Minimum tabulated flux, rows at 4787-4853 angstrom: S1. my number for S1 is -3.173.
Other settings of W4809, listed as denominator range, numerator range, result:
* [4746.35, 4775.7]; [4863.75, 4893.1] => 1.55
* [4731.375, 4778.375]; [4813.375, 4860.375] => 1.40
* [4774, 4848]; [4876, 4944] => 1.33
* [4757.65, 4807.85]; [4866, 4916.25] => 1.30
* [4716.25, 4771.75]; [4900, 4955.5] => 1.41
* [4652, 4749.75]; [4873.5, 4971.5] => 1.11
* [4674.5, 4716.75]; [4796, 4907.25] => 0.72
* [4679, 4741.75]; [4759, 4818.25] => 0.69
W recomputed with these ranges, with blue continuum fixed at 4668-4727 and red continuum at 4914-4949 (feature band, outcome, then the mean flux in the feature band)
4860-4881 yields 0.04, 31.3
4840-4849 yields -0.07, 36.1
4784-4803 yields 0.36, 25.9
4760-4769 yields 0.45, 24.5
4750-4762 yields 0.12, 33.3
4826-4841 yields 0.40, 23.6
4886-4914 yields 0.03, 30.6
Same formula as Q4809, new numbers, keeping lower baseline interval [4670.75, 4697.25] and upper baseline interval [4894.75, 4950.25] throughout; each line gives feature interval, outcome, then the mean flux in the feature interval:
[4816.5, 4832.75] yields 8.63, 16.7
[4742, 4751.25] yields 7.09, 9.13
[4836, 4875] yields 3.84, 30.8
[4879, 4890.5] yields -1.75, 37.8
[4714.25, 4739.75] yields 7.04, 29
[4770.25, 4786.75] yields 7.17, 21.2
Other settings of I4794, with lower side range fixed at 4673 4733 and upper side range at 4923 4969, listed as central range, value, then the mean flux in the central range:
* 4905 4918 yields 0.29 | 25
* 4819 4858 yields 0.35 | 24.9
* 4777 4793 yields 0.08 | 33.3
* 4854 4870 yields 0.11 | 30.5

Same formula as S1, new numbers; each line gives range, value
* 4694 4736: 7.5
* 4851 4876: 2.872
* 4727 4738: 10.76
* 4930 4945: 9.822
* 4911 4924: 4.007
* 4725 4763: -1.406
